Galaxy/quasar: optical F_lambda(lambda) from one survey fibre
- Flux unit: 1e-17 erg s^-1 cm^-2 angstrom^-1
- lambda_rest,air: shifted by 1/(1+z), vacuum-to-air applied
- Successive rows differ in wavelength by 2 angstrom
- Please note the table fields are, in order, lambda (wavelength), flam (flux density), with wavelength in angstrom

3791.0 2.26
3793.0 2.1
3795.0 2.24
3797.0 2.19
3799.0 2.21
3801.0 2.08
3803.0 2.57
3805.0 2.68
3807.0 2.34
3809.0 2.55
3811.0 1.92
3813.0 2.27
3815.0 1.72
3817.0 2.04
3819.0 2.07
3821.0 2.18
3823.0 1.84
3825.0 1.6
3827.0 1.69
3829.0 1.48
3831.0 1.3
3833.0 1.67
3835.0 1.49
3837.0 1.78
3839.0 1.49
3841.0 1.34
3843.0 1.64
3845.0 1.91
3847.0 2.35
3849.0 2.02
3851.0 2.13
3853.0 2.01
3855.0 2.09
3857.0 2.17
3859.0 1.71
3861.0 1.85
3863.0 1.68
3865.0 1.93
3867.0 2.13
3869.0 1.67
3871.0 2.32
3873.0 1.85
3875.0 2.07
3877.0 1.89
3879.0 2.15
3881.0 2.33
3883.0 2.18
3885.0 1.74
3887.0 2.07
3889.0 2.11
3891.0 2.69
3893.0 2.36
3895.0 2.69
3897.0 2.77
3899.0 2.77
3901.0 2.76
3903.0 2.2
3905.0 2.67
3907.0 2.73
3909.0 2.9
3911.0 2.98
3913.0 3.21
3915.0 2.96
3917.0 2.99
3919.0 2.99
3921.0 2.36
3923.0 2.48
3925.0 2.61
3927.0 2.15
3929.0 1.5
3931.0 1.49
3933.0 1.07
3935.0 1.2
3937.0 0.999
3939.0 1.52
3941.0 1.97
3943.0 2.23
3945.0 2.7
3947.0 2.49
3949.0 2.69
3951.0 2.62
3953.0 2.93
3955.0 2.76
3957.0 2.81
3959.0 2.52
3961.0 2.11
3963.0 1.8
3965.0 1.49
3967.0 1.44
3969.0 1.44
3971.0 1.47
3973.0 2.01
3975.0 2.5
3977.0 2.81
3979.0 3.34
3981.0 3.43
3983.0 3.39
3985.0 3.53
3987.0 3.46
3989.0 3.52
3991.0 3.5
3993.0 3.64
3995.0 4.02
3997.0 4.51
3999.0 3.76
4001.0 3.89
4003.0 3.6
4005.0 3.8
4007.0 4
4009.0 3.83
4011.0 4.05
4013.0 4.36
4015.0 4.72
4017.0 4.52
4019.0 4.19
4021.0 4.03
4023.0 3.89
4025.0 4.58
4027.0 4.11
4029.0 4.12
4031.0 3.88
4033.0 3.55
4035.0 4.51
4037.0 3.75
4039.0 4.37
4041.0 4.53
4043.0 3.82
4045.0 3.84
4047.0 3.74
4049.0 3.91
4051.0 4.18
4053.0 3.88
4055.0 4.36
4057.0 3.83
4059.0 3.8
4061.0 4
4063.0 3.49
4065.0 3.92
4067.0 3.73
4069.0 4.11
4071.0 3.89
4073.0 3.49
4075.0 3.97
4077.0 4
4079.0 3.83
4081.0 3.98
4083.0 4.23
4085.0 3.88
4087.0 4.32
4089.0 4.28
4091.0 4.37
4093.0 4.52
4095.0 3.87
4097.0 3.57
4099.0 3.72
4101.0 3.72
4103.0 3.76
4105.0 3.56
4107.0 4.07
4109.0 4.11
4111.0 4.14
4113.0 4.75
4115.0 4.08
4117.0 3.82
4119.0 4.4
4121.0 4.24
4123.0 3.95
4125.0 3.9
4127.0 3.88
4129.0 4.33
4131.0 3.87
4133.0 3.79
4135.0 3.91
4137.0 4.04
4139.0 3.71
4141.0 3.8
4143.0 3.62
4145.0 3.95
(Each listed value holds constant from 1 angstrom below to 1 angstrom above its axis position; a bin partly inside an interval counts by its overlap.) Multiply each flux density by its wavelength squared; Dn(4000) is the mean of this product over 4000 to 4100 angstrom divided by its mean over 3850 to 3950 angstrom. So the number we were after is 1.95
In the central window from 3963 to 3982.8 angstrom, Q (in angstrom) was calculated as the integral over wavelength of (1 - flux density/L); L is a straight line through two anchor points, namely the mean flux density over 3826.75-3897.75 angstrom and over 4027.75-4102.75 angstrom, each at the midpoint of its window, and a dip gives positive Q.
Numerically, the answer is 5.37 angstrom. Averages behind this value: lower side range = 1.97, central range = 2.24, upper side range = 3.97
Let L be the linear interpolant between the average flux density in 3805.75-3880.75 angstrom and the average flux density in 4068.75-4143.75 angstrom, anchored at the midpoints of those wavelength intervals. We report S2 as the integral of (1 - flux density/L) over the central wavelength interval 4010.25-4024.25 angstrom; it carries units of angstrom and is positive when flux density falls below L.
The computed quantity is -4.18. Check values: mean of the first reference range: 1.91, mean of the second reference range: 3.99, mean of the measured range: 4.26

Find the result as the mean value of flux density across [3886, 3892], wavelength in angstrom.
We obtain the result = 2.29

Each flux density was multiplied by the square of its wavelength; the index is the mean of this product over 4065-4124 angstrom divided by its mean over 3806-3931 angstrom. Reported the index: 2.09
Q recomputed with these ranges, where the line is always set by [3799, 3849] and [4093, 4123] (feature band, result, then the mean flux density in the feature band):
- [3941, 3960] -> 1.65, 2.6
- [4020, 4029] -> -2.01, 4.15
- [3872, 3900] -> 1.43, 2.26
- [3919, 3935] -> 4.19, 1.97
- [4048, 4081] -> -1.97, 3.9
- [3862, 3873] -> 1.50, 1.94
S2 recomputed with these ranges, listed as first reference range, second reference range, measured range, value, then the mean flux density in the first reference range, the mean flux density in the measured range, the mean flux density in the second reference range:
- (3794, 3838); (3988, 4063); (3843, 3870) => 4.75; 2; 1.96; 4.01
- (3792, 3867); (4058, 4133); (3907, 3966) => 9.74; 1.96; 2.3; 3.99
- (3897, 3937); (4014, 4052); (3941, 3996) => 8.63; 2.4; 2.68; 4.12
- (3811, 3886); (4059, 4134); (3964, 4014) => -2.09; 1.89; 3.23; 3.99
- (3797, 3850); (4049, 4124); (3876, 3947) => 8.33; 1.94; 2.3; 3.99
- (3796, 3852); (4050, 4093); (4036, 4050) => -0.89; 1.95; 3.99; 3.99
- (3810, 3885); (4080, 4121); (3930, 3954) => 6.41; 1.89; 1.99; 4.06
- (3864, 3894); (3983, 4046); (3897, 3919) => -2.79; 2.1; 2.82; 3.99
